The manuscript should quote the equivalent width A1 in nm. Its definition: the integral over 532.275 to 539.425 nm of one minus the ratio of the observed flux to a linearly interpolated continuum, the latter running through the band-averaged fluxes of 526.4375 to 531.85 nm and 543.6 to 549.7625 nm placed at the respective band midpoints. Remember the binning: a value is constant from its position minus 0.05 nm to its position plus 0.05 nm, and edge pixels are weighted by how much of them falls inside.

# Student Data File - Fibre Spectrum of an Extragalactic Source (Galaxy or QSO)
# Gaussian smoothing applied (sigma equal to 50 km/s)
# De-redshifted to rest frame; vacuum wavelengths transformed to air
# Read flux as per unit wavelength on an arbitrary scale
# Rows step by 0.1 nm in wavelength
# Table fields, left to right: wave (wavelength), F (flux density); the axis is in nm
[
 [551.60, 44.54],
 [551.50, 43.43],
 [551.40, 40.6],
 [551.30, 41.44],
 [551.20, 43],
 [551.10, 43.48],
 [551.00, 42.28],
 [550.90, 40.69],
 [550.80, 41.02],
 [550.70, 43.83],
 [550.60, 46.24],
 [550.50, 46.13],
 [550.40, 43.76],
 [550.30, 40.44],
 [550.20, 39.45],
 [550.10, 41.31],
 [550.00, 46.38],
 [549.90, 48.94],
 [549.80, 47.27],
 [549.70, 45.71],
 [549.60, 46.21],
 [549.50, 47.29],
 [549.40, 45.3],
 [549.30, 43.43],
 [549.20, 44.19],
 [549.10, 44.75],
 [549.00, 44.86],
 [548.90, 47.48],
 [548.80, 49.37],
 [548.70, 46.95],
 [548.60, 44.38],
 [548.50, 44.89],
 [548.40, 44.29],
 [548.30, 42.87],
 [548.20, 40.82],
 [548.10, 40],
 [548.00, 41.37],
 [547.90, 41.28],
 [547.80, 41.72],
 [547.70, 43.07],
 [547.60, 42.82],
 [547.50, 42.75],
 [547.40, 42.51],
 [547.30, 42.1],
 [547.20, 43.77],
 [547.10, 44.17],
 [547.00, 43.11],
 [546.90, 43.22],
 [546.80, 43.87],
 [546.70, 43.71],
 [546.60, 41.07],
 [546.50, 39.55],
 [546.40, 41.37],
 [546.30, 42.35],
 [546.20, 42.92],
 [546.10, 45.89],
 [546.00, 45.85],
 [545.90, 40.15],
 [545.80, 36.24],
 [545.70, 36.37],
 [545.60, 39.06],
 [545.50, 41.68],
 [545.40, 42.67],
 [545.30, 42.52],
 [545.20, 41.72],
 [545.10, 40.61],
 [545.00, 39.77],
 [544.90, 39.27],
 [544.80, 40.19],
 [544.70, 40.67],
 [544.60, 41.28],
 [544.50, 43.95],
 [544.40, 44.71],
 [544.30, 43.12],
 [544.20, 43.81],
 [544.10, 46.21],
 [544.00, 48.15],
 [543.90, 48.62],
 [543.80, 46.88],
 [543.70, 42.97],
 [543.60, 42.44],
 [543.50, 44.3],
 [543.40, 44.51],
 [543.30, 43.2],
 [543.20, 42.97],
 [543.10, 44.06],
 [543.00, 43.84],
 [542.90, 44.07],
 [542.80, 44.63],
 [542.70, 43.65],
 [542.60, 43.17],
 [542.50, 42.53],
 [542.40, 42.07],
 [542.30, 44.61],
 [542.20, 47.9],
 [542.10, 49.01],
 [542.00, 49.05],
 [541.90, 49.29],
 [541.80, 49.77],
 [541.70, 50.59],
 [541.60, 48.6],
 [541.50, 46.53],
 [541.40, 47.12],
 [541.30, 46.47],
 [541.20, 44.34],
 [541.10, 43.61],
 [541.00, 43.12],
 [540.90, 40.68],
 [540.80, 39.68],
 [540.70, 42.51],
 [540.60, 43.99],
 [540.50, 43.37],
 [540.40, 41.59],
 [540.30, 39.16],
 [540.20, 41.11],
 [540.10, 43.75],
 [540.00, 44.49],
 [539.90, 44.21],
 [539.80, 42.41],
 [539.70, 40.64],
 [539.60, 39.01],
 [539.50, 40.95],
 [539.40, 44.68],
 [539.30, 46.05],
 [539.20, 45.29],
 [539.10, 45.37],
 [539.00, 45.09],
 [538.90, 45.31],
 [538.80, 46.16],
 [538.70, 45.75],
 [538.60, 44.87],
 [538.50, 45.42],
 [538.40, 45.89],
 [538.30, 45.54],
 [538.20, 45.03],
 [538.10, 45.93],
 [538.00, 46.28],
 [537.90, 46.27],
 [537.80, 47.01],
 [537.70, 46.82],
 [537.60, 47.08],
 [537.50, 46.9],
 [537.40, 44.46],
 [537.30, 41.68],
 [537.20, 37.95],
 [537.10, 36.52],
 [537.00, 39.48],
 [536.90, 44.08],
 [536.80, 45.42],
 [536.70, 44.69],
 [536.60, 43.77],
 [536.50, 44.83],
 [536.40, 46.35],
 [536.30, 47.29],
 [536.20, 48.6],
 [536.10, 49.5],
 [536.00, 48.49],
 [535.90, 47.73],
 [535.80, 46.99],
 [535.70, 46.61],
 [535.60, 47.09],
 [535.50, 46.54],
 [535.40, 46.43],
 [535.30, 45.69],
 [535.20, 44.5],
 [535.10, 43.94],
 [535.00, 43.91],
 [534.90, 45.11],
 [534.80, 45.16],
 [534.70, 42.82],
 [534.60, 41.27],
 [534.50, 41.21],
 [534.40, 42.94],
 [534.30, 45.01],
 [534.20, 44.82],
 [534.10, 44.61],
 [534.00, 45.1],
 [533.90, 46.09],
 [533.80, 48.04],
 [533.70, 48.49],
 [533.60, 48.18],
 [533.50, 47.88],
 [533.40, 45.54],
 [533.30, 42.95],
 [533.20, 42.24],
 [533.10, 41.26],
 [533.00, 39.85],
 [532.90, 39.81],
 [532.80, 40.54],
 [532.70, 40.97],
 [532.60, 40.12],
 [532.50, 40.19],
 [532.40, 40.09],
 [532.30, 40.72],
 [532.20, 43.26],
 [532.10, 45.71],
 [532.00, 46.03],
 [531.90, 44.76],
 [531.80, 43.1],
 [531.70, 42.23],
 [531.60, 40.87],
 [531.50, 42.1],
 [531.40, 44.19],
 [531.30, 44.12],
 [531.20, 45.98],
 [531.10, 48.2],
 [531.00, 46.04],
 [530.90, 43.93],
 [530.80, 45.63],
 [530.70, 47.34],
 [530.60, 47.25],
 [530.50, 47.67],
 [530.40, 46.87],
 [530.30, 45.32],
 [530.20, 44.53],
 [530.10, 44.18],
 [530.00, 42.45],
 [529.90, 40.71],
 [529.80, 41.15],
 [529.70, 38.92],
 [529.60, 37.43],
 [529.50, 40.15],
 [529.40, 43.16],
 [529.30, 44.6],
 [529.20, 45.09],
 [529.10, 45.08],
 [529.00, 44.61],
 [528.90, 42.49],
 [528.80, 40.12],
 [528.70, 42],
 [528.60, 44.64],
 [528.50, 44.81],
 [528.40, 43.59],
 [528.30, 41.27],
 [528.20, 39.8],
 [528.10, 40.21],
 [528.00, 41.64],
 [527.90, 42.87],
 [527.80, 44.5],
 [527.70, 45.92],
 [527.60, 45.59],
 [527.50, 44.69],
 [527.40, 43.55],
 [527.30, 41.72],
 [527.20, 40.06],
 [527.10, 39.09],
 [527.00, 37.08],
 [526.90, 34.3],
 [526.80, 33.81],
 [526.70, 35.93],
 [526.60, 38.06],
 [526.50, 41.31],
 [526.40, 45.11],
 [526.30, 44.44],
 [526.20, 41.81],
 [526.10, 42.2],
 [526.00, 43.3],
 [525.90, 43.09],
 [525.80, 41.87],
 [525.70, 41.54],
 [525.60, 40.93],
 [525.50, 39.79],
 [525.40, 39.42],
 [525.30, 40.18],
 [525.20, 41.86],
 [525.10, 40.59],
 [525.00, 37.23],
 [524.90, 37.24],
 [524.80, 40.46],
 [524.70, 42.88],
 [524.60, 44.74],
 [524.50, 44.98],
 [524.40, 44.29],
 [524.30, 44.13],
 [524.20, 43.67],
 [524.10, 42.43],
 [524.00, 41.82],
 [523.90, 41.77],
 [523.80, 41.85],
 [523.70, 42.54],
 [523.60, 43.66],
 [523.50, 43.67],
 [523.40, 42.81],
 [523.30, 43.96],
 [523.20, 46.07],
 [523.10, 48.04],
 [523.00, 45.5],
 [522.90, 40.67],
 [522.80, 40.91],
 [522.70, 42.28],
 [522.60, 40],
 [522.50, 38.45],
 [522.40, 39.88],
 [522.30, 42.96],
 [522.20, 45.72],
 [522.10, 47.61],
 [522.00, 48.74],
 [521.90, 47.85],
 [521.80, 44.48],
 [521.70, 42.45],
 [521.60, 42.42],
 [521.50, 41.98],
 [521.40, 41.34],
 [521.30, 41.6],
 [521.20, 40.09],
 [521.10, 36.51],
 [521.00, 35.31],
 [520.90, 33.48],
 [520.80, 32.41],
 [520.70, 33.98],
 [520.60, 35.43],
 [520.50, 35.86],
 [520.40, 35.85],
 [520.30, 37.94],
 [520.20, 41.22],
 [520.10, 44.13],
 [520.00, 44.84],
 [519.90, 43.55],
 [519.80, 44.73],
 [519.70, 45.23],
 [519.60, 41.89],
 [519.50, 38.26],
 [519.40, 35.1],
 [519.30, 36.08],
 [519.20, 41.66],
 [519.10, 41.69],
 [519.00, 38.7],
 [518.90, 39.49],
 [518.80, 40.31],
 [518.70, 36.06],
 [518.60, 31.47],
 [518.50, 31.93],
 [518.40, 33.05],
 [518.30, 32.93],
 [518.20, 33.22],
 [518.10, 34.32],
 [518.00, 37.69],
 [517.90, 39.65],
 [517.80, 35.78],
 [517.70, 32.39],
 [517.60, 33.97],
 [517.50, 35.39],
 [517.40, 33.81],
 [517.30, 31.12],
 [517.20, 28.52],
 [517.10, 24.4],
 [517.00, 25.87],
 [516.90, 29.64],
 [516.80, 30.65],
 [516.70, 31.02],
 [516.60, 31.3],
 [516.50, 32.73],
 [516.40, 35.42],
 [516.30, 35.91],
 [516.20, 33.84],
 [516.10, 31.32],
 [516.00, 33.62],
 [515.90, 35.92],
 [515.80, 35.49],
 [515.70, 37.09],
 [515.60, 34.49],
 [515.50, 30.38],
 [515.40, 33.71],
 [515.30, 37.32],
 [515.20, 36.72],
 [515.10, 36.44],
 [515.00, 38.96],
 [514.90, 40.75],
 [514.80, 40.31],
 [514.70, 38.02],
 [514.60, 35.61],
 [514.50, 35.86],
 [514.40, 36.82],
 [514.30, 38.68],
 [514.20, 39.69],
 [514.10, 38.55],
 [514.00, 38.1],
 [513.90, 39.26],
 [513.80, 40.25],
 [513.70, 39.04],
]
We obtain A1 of -0.295 nm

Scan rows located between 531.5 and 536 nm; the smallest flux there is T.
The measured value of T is 39.81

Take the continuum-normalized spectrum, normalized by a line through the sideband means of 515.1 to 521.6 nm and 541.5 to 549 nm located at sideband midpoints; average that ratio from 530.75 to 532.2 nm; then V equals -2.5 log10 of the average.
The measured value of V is -0.12 mag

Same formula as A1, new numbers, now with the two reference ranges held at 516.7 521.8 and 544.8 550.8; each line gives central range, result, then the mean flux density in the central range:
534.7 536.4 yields -0.25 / 46.4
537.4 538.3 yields -0.12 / 46.3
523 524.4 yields -0.22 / 43.7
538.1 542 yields -0.29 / 44.5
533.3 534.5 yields -0.17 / 45.7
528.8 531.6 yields -0.34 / 43.9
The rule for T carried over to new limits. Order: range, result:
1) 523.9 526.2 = 37.23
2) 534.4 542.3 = 36.52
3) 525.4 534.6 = 33.81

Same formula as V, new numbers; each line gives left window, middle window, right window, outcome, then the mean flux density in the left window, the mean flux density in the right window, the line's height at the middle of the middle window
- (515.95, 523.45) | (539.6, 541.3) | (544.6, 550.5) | -0.02 mag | 38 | 42.9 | 41.7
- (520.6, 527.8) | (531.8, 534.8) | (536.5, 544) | -0.01 mag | 41.6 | 44.4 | 43.2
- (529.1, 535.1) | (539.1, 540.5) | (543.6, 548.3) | 0.01 mag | 43.7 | 42.4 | 43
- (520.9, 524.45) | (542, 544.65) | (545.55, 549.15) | -0.04 mag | 42.7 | 42.8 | 42.8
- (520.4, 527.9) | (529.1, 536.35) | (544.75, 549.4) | -0.06 mag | 41.4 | 42.6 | 41.9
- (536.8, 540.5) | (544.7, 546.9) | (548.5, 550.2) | 0.09 mag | 43.9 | 45.6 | 45.1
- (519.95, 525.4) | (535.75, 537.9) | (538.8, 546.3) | -0.05 mag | 41.5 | 43.7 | 43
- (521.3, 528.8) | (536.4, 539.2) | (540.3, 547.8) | -0.04 mag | 42.2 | 43.5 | 43.1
